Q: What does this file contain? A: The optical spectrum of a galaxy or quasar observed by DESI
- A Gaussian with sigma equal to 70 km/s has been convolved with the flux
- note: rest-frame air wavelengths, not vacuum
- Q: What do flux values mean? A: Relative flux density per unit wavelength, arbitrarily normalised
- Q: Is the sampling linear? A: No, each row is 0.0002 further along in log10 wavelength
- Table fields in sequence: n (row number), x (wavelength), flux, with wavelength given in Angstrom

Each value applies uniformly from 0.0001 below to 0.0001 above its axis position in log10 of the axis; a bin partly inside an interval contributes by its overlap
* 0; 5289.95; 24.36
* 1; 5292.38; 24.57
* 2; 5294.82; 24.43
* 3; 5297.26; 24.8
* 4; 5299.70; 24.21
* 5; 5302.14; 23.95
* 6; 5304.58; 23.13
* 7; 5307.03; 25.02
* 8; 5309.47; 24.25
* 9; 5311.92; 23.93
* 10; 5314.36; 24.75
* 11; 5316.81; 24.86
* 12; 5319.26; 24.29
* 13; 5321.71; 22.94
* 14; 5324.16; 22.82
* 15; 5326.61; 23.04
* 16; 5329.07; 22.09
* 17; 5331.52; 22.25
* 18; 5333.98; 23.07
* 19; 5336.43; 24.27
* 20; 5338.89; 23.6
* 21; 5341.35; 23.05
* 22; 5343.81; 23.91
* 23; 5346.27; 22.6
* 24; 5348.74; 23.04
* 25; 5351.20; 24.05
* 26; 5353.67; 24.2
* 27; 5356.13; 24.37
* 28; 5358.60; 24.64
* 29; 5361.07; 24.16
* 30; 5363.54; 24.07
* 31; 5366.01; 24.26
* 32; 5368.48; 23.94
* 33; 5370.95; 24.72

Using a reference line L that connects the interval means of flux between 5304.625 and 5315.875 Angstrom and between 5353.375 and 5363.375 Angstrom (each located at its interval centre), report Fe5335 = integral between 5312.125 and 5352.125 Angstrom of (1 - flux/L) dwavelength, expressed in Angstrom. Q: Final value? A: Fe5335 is 1.51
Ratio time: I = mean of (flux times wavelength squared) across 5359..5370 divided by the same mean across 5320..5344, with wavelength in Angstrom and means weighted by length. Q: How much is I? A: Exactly 1.1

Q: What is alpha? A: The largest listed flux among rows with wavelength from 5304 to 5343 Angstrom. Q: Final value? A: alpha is 25.02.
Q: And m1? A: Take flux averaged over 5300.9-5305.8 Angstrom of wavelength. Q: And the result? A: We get 23.6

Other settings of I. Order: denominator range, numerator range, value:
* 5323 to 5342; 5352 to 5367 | 1.06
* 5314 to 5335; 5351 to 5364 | 1.06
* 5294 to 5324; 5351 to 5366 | 1.02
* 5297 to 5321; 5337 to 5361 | 0.99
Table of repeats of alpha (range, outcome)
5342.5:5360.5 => 24.64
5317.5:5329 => 24.29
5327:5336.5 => 24.27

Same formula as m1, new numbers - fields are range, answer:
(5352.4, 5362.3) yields 24.3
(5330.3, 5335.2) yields 22.6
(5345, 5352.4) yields 23.2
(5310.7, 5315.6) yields 24.4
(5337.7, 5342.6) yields 23.3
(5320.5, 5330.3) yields 22.7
